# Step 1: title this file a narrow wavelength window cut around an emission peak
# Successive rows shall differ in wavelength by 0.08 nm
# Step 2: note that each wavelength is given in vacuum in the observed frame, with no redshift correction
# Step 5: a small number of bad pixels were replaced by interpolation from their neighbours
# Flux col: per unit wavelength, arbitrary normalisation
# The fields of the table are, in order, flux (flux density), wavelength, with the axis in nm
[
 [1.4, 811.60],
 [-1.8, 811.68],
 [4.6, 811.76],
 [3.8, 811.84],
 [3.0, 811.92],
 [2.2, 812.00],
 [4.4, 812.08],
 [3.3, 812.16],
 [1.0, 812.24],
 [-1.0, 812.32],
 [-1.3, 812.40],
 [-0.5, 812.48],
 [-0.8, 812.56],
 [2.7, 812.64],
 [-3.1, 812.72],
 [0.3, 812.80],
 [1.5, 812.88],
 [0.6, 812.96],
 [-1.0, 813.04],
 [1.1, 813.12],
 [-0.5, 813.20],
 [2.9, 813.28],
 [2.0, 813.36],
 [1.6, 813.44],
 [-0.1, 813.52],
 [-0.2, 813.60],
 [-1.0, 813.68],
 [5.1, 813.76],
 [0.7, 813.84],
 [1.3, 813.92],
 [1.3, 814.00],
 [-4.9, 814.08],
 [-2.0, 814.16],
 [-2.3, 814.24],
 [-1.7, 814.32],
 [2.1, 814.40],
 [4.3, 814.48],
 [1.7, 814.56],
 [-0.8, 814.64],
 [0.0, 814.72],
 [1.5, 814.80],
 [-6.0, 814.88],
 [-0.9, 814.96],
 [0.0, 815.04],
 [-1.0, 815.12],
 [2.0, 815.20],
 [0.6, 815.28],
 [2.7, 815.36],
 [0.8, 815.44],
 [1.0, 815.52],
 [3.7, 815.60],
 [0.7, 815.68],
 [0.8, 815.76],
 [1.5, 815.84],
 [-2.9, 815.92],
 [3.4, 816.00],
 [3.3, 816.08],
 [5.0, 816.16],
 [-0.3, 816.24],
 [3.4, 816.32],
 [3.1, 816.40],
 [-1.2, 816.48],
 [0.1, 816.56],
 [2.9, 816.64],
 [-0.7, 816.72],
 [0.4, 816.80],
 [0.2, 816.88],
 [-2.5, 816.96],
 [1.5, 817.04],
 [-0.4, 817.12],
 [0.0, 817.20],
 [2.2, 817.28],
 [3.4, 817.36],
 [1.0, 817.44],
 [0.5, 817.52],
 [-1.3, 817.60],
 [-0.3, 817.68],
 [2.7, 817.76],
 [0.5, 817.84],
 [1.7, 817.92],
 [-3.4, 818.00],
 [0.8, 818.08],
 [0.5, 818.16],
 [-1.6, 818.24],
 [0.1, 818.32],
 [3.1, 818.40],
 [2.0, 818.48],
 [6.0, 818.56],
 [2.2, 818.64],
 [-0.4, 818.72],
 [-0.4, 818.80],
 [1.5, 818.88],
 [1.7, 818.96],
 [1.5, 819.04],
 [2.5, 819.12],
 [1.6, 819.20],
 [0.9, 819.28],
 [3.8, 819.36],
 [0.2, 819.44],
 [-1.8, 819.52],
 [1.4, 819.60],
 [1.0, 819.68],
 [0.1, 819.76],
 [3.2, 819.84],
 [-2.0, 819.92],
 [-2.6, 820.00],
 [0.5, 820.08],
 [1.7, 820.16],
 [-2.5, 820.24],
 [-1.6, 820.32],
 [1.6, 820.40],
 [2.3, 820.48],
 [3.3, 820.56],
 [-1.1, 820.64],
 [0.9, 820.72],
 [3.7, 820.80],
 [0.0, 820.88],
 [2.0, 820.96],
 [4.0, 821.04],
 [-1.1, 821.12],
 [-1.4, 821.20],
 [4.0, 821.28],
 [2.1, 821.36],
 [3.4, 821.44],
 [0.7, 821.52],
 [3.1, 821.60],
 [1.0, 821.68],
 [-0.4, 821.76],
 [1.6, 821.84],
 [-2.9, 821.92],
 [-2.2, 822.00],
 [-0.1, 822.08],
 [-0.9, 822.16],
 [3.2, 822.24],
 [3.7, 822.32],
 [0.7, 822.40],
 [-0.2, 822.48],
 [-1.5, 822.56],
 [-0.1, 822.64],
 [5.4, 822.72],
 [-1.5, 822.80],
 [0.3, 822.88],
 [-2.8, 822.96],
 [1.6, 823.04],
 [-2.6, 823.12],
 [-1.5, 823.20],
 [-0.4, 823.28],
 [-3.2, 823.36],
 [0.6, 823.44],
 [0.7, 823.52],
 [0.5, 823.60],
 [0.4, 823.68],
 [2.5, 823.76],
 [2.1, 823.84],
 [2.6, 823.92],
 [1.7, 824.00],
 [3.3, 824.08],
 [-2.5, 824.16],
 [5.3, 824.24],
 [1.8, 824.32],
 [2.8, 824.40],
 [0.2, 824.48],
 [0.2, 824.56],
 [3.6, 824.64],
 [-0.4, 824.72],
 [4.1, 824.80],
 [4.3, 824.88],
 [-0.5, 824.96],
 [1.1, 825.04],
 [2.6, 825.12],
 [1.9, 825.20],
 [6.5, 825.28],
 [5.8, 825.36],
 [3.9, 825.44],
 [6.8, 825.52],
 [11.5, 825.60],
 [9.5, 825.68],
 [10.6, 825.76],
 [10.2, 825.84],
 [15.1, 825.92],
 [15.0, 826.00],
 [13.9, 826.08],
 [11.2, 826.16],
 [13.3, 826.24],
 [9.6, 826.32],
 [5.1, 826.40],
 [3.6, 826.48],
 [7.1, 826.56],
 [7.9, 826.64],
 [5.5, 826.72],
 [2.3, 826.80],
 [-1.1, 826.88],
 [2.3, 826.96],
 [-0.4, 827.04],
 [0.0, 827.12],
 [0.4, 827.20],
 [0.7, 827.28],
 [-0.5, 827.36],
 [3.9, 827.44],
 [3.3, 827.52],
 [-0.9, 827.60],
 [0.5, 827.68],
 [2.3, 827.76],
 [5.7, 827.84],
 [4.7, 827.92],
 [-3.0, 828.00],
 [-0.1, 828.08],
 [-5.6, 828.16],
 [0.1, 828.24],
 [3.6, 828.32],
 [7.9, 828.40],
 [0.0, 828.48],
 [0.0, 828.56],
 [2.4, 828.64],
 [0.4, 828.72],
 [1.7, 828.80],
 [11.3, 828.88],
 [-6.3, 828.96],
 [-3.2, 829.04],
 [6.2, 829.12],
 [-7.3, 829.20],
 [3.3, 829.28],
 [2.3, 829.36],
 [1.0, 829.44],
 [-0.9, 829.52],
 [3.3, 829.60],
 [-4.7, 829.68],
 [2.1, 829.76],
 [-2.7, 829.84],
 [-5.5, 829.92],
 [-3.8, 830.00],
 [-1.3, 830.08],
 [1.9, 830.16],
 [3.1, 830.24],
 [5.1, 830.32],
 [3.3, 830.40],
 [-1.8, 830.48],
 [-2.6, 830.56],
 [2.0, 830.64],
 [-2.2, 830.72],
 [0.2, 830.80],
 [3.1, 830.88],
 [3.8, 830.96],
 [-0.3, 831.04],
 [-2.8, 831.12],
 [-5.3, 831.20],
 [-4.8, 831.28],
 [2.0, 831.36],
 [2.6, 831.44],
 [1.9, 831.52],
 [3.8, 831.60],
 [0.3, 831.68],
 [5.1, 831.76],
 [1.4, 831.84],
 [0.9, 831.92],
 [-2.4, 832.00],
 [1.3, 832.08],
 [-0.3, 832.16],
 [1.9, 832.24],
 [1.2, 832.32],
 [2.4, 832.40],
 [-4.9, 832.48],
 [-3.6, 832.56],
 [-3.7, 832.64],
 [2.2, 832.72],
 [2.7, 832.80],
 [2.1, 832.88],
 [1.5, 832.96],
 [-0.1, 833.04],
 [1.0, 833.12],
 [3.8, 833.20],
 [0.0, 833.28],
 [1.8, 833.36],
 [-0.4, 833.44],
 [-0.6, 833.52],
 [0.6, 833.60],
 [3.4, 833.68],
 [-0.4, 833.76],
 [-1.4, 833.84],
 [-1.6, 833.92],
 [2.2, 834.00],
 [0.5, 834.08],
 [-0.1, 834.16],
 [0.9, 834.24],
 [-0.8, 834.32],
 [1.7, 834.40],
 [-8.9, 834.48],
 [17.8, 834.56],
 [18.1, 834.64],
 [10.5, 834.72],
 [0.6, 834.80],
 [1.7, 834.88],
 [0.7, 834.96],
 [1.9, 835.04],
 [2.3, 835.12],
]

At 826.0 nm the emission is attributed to [O II] 3727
